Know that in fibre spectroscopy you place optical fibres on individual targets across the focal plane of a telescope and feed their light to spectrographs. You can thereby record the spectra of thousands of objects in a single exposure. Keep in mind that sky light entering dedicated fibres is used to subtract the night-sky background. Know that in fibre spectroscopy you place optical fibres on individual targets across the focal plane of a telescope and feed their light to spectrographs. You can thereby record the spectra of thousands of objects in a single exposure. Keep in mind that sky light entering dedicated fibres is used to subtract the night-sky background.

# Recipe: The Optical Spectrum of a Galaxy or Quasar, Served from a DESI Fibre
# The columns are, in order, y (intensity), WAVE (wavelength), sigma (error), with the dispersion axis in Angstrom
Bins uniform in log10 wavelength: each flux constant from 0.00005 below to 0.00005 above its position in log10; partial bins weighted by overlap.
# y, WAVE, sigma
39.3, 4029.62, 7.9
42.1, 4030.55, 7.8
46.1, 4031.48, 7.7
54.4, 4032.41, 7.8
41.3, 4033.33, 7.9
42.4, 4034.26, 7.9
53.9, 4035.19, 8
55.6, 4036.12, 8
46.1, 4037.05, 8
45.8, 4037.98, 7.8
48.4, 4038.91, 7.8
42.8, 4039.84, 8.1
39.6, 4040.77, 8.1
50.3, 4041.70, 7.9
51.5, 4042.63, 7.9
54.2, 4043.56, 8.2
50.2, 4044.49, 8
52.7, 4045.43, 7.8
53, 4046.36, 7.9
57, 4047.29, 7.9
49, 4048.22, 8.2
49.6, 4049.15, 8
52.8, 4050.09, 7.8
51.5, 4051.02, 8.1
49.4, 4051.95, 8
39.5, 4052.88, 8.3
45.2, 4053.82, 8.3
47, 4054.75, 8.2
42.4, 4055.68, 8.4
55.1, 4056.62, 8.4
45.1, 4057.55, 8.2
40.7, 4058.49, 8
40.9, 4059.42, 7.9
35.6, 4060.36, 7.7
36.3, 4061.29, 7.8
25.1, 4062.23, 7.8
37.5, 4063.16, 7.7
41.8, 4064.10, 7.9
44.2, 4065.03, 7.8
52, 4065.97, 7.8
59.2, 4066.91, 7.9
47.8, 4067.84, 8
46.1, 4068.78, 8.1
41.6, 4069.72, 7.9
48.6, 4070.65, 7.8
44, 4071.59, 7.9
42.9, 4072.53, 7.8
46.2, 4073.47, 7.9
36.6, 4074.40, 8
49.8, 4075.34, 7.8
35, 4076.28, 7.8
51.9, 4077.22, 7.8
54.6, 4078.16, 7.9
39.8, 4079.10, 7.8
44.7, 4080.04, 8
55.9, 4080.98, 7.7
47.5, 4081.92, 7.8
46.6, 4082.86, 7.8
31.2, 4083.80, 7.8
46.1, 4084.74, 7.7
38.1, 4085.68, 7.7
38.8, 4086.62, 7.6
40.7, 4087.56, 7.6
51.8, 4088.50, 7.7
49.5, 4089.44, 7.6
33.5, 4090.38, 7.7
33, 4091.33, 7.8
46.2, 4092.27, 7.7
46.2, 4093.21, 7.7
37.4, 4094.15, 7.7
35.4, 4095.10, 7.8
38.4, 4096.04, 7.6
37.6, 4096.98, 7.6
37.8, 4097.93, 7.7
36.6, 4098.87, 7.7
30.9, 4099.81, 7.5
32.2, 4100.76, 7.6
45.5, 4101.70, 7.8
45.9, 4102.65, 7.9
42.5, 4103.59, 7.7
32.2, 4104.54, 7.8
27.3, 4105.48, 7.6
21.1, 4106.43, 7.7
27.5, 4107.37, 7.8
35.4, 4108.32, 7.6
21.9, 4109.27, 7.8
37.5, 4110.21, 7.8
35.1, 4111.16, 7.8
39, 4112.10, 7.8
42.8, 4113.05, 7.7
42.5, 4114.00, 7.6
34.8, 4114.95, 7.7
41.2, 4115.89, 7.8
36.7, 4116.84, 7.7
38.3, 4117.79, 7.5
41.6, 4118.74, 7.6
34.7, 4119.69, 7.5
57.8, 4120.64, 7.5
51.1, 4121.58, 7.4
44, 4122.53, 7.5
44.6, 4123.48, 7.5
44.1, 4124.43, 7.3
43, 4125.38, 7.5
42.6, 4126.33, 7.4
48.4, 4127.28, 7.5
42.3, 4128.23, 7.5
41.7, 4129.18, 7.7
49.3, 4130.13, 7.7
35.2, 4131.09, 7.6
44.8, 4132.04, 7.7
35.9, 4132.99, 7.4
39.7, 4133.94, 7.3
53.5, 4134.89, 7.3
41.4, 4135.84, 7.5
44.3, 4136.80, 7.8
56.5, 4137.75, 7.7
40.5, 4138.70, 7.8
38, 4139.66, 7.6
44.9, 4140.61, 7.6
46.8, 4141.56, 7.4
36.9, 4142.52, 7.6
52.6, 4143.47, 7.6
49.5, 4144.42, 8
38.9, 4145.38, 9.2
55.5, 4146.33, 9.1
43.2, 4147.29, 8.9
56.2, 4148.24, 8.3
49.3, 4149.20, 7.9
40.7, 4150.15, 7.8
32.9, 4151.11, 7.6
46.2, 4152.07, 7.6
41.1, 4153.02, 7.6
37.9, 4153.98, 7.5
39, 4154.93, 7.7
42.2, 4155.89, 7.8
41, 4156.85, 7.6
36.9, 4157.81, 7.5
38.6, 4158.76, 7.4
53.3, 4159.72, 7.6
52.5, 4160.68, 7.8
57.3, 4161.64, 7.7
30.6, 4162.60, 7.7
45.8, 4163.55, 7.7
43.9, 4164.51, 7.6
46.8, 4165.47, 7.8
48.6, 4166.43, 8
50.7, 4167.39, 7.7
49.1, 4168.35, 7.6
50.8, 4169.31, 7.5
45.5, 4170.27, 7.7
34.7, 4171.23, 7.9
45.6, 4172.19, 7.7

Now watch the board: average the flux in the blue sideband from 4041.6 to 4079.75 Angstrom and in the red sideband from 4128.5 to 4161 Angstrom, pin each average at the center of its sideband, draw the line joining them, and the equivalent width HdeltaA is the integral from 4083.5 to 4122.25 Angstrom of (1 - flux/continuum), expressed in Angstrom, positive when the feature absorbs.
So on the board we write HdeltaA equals 5.7 Angstrom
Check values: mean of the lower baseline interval 46.1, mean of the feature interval 38.5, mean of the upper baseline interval 44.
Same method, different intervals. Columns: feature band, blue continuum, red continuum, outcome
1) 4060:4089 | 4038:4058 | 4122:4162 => 2.3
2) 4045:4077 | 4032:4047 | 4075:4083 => 1.8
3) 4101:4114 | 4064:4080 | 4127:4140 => 2.8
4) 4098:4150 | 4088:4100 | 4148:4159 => -0.8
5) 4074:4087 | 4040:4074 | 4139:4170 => 0.5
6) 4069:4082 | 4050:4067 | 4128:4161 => -0.5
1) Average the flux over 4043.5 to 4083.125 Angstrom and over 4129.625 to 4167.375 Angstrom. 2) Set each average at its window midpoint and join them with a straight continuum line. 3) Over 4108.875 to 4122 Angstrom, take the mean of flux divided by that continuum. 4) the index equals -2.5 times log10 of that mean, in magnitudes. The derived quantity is 0.14 mag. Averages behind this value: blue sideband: 46.1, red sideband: 44.4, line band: 39.7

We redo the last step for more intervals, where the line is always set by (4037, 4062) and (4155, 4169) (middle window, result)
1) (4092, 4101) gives 0.22 mag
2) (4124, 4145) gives 0.04 mag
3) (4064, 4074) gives -0.01 mag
